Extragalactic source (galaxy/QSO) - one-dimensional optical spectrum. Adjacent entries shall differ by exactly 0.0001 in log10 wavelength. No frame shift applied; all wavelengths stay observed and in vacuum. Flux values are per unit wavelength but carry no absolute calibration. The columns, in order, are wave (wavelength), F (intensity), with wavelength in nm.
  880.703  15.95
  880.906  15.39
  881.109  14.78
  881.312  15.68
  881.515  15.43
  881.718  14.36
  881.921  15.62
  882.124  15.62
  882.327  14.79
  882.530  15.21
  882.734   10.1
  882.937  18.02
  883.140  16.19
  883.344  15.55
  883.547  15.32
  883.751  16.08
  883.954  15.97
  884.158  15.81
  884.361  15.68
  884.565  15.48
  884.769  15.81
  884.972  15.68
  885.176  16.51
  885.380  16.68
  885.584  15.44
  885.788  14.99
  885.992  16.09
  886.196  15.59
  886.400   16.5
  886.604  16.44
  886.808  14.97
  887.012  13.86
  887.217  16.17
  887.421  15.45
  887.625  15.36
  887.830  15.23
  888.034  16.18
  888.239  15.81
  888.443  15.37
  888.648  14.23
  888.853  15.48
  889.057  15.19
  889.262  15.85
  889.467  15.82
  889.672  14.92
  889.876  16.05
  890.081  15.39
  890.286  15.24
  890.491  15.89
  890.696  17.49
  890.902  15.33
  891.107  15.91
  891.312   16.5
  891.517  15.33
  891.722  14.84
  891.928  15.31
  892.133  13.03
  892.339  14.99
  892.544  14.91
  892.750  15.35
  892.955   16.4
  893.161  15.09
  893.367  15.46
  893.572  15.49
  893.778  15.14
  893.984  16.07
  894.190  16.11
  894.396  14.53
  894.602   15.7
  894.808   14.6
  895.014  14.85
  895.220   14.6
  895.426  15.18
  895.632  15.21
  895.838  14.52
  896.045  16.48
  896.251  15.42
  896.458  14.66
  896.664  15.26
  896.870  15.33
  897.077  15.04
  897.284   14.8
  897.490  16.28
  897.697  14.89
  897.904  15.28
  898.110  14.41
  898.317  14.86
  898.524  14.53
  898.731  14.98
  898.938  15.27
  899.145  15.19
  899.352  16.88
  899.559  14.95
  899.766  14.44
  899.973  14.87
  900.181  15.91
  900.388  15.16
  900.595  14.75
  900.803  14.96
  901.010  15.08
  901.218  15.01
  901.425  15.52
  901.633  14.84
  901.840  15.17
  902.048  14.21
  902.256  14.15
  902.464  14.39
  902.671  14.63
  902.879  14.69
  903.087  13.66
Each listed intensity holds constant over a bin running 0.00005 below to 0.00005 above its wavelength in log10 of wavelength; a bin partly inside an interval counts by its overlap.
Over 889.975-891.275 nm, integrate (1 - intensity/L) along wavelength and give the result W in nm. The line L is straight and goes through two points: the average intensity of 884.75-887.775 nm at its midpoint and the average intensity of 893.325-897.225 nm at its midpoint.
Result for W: -0.04 nm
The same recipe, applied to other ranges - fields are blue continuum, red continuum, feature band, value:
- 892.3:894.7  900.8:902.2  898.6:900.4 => -0.026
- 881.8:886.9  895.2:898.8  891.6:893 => 0.034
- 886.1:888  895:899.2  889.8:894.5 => -0.047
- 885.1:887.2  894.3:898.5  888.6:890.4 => 0.014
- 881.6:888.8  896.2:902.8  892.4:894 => -0.022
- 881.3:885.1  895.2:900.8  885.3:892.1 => -0.119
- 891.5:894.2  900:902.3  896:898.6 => -0.009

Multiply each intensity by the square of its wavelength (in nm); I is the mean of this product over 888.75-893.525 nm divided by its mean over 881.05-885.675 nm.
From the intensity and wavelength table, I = 1.0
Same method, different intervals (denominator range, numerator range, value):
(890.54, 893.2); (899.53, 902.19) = 0.99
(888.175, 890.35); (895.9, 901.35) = 1.01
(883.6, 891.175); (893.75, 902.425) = 0.99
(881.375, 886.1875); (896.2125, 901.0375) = 1.01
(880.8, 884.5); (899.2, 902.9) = 1.02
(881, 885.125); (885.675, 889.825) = 1.02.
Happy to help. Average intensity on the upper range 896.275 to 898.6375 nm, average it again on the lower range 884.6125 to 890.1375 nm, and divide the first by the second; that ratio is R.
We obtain 1.0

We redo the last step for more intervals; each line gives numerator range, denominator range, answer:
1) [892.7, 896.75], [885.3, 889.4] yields 0.99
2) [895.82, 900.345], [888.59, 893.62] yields 0.99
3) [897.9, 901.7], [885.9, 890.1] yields 0.97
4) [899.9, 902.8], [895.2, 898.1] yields 0.98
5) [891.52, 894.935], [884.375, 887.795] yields 0.97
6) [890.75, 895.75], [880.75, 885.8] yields 0.99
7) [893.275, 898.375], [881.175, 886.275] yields 0.98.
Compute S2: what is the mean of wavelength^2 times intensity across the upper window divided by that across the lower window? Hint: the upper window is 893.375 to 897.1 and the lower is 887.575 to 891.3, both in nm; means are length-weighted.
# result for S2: 0.99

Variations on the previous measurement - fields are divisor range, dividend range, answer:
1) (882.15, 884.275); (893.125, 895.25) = 1.02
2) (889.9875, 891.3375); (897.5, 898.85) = 0.95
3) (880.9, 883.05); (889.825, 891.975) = 1.07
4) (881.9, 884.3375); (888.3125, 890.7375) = 1.03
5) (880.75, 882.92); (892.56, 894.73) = 1.07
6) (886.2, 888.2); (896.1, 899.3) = 0.99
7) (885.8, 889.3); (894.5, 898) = 1.00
